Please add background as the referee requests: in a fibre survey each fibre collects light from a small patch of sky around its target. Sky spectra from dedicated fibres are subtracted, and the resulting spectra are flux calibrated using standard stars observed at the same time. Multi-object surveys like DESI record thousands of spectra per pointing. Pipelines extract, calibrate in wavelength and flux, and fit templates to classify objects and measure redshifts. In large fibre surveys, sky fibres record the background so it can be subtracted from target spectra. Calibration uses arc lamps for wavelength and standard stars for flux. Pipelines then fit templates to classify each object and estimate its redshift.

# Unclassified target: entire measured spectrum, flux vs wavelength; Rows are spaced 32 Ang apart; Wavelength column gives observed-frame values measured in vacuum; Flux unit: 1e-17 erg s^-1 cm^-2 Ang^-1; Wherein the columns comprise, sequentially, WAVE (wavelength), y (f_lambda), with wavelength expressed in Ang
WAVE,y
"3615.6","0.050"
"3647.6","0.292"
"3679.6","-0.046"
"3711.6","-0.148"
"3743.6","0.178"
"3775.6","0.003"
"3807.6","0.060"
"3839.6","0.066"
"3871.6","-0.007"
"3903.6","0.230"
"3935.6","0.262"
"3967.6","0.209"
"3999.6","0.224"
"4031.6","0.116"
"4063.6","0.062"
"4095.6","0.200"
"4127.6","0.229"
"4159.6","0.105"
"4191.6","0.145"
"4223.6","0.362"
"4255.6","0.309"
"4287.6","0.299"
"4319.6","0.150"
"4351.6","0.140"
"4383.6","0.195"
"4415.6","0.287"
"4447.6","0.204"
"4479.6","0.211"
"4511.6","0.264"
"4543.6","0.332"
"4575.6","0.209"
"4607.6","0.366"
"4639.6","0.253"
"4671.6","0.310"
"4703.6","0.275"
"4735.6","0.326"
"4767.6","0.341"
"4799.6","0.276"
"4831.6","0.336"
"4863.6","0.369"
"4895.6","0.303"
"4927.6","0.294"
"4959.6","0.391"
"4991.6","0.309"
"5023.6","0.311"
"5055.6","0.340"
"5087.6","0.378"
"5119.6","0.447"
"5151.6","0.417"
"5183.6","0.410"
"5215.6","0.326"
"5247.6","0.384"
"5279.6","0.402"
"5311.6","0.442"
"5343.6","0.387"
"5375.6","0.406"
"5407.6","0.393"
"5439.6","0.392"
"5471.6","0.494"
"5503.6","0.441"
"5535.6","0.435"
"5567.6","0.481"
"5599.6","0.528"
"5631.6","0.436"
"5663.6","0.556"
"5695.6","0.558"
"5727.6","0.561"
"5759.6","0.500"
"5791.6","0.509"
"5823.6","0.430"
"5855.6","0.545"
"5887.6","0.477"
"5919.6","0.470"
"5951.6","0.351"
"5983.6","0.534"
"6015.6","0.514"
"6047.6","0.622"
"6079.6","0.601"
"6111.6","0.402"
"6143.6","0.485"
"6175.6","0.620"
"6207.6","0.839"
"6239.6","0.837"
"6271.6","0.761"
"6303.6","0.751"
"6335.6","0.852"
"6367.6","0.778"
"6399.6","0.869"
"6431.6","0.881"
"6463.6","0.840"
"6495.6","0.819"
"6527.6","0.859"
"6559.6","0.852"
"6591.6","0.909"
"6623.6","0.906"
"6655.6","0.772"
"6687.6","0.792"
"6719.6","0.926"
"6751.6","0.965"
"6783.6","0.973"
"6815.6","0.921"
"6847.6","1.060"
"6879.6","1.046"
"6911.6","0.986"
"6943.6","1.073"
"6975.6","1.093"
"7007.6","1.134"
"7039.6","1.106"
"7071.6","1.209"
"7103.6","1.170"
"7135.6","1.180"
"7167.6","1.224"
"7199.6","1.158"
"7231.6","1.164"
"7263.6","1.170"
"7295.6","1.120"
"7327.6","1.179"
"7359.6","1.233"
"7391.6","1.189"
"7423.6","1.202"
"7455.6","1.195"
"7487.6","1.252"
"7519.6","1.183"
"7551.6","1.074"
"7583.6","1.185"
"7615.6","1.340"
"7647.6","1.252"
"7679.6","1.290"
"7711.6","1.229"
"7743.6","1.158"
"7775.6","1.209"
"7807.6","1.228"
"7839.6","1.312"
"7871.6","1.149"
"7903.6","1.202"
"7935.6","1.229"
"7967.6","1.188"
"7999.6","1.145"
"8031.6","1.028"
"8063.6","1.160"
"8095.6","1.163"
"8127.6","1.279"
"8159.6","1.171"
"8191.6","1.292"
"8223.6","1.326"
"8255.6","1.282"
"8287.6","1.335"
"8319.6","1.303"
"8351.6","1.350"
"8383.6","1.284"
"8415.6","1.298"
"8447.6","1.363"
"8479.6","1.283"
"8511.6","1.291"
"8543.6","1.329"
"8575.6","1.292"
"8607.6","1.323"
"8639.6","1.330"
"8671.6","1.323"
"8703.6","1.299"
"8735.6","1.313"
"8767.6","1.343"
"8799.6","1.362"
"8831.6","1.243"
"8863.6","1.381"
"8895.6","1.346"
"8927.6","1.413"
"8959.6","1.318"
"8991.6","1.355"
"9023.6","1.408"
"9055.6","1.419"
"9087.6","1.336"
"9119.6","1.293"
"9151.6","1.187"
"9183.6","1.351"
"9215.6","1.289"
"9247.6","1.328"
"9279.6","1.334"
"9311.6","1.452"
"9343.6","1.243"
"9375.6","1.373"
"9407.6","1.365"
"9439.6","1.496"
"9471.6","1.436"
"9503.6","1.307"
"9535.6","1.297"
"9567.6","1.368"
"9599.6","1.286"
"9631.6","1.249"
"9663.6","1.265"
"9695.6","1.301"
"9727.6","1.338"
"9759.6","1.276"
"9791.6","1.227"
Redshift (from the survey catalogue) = 0.55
